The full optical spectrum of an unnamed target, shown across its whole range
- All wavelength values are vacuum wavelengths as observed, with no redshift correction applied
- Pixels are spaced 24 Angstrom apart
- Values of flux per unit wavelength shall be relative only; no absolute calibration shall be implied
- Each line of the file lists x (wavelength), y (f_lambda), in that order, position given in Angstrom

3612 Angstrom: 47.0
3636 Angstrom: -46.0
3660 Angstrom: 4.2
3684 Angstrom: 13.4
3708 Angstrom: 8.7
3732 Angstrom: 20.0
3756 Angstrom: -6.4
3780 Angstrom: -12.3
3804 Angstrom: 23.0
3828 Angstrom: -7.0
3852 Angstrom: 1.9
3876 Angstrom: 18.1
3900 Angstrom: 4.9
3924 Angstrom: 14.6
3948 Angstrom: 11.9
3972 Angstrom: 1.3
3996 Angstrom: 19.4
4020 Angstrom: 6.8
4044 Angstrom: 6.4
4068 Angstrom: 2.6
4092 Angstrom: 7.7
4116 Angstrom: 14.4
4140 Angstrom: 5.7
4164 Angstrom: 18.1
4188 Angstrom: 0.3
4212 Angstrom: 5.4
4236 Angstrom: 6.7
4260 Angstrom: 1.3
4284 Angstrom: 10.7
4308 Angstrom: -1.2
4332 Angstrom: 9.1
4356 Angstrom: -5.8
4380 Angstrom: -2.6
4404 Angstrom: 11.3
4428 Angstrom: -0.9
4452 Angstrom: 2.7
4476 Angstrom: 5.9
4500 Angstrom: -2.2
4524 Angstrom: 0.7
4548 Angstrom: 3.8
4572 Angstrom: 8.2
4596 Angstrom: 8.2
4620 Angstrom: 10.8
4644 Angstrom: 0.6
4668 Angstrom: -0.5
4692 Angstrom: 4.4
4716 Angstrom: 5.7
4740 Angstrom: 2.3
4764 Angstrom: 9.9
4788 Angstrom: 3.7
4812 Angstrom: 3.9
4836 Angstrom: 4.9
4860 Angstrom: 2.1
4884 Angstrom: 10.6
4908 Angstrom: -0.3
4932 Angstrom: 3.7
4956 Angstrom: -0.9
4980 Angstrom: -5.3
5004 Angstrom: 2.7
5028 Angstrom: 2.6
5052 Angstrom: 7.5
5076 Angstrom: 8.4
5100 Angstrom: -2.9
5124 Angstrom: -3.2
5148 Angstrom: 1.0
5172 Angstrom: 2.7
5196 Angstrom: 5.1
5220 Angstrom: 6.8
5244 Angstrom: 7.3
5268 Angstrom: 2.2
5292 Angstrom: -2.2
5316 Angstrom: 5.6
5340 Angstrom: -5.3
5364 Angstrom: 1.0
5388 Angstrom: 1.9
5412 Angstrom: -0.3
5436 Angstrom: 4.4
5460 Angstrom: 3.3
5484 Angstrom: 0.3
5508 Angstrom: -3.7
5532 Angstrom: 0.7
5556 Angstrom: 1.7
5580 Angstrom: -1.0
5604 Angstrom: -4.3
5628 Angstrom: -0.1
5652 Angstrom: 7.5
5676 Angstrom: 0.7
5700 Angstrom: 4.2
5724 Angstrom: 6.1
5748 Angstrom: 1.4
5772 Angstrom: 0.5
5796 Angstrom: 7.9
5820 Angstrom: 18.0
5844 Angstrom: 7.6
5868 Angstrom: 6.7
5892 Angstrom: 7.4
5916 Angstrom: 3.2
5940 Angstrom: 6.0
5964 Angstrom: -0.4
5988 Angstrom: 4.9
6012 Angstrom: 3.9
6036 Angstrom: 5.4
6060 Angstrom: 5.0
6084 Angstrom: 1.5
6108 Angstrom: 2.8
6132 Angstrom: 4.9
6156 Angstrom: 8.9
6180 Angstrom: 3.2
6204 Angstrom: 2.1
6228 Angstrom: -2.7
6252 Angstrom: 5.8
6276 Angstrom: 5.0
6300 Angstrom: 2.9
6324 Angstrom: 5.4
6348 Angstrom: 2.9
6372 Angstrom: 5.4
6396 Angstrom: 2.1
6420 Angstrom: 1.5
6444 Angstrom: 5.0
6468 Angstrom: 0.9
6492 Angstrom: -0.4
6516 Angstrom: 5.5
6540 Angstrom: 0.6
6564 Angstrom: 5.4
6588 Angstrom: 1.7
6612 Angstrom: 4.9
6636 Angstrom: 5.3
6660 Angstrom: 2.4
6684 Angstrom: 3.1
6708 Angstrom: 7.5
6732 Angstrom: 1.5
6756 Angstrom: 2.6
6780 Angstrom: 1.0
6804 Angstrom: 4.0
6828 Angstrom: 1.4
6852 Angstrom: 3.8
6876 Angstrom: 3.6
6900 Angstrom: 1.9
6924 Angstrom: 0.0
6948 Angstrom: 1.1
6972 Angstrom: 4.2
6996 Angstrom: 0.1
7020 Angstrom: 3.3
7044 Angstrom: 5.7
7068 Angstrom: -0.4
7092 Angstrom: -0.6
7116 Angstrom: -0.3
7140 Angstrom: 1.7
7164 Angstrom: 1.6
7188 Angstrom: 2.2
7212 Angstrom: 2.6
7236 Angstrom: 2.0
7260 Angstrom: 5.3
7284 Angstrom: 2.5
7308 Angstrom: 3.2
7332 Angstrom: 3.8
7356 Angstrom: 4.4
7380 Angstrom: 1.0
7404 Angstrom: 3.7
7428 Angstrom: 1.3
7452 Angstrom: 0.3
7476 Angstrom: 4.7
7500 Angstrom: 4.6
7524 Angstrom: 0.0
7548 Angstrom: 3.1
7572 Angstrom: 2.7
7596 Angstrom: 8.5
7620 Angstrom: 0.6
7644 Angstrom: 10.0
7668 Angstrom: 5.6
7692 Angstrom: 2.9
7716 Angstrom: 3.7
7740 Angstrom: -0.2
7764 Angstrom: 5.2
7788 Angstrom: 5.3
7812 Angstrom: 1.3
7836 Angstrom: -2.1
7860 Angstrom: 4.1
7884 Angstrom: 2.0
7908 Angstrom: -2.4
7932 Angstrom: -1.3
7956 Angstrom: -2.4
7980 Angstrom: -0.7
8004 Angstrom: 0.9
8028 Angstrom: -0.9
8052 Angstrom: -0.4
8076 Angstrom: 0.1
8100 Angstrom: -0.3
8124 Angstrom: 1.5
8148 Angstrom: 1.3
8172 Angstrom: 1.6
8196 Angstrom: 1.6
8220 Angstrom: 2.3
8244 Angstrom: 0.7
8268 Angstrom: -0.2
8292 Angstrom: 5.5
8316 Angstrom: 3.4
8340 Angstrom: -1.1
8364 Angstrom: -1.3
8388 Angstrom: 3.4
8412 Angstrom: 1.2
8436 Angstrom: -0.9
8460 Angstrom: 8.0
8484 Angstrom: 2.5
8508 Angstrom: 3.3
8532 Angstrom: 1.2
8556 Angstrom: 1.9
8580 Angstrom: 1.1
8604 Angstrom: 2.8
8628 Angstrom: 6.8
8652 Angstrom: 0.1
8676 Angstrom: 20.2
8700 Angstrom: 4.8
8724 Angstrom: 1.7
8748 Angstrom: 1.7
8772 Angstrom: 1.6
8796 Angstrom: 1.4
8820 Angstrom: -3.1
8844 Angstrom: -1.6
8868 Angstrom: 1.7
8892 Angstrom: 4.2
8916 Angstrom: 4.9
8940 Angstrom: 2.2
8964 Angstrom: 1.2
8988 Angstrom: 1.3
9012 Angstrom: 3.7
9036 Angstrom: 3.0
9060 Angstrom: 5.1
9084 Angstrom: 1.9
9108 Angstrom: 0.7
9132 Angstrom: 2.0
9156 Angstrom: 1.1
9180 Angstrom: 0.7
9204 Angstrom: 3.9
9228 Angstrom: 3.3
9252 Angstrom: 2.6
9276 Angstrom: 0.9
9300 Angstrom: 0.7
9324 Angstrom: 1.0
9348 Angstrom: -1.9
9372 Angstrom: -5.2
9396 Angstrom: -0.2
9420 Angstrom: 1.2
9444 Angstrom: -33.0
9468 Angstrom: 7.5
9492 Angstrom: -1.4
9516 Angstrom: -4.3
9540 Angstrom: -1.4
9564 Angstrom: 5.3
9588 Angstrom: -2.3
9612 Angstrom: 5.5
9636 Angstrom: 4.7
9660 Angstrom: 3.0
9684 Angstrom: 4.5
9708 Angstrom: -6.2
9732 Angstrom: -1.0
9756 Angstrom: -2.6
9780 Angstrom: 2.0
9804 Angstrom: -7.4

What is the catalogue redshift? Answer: 1.33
